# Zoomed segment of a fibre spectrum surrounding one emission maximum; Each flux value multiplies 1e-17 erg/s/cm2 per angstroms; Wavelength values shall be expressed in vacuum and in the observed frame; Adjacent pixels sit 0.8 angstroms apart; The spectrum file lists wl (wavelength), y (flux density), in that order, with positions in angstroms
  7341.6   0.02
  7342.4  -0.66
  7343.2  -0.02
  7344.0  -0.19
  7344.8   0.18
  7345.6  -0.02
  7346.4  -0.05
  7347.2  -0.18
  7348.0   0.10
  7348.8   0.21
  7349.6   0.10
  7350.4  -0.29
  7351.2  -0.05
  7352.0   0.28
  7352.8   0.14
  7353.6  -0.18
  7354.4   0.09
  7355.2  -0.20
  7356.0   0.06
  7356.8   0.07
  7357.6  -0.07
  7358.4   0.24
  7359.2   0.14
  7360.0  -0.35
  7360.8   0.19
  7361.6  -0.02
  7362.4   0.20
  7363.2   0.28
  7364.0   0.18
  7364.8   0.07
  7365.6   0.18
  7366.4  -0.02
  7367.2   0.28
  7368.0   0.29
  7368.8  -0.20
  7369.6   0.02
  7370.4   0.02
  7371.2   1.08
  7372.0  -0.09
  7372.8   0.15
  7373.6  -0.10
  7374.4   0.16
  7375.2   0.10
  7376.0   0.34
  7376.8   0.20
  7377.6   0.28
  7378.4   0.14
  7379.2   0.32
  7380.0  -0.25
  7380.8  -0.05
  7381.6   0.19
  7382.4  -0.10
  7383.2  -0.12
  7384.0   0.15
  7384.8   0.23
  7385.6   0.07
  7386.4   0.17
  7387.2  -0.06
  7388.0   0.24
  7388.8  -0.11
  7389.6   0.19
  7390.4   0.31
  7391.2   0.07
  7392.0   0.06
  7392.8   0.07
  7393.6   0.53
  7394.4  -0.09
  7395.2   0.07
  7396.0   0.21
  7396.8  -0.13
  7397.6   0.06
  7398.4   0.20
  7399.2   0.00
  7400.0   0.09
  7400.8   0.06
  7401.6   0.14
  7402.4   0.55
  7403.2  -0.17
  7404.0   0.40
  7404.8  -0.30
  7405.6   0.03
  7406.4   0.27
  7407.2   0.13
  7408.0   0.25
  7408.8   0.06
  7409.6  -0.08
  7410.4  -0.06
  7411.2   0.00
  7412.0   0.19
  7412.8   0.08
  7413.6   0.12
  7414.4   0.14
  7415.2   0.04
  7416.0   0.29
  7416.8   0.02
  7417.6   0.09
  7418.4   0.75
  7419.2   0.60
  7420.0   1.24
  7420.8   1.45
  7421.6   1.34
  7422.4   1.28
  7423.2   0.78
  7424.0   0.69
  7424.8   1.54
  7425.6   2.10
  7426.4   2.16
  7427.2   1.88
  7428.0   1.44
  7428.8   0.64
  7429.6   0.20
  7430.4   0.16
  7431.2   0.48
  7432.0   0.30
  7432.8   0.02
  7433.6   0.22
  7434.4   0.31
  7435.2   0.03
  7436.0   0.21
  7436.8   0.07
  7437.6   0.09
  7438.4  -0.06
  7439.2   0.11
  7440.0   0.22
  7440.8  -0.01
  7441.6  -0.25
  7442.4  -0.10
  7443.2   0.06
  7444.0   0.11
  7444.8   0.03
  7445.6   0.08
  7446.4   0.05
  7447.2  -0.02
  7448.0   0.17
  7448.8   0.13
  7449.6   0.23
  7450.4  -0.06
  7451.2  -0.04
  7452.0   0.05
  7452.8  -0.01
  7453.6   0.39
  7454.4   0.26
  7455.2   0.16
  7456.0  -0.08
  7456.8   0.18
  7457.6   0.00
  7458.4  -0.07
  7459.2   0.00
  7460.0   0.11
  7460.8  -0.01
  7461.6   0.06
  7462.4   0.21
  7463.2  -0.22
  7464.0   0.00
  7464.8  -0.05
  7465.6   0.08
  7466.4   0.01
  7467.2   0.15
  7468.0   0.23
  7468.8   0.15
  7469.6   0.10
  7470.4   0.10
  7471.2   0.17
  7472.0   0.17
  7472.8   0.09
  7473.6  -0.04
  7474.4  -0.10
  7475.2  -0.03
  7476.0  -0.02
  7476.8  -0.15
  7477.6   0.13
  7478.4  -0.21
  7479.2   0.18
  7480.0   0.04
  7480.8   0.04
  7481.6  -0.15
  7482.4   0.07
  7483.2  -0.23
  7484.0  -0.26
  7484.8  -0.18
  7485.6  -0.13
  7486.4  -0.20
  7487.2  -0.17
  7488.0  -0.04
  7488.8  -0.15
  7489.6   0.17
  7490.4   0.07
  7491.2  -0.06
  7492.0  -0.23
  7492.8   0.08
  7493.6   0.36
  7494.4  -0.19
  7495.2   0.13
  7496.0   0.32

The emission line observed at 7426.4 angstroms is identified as [O II] 3727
